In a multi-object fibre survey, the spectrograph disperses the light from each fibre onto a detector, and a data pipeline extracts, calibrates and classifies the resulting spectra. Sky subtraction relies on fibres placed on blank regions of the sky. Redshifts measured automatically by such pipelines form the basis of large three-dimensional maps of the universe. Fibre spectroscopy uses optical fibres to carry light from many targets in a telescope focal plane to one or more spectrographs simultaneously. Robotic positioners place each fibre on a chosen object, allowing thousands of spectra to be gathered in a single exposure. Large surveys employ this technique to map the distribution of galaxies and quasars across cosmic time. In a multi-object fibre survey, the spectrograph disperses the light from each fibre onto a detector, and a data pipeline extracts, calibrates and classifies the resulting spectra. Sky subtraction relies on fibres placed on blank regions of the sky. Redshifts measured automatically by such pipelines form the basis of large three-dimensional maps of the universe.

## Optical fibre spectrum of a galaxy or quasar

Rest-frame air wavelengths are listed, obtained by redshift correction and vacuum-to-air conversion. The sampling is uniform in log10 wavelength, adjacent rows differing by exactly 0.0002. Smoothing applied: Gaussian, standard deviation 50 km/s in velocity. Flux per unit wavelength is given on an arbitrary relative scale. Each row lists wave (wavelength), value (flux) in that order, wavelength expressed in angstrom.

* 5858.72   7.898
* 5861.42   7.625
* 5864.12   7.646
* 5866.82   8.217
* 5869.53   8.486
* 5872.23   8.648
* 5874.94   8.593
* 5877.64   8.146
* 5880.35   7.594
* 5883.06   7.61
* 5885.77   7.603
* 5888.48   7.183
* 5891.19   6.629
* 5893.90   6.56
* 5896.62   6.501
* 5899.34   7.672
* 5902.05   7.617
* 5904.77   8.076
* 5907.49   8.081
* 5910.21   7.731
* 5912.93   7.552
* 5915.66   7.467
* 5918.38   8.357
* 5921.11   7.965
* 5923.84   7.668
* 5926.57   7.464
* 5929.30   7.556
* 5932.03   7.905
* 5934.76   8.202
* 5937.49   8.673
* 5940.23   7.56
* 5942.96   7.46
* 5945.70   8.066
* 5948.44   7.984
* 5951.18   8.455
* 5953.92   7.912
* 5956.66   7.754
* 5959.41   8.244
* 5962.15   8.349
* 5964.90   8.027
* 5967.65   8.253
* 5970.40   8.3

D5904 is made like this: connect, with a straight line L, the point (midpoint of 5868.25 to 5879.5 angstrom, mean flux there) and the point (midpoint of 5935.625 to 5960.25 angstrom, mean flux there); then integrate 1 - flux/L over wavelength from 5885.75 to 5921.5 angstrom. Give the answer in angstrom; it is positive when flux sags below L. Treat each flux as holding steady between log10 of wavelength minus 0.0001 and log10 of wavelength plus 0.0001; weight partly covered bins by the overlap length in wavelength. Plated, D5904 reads 3.4 angstrom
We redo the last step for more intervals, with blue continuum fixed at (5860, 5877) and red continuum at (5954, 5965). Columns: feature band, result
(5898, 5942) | 1.55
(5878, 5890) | 0.94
